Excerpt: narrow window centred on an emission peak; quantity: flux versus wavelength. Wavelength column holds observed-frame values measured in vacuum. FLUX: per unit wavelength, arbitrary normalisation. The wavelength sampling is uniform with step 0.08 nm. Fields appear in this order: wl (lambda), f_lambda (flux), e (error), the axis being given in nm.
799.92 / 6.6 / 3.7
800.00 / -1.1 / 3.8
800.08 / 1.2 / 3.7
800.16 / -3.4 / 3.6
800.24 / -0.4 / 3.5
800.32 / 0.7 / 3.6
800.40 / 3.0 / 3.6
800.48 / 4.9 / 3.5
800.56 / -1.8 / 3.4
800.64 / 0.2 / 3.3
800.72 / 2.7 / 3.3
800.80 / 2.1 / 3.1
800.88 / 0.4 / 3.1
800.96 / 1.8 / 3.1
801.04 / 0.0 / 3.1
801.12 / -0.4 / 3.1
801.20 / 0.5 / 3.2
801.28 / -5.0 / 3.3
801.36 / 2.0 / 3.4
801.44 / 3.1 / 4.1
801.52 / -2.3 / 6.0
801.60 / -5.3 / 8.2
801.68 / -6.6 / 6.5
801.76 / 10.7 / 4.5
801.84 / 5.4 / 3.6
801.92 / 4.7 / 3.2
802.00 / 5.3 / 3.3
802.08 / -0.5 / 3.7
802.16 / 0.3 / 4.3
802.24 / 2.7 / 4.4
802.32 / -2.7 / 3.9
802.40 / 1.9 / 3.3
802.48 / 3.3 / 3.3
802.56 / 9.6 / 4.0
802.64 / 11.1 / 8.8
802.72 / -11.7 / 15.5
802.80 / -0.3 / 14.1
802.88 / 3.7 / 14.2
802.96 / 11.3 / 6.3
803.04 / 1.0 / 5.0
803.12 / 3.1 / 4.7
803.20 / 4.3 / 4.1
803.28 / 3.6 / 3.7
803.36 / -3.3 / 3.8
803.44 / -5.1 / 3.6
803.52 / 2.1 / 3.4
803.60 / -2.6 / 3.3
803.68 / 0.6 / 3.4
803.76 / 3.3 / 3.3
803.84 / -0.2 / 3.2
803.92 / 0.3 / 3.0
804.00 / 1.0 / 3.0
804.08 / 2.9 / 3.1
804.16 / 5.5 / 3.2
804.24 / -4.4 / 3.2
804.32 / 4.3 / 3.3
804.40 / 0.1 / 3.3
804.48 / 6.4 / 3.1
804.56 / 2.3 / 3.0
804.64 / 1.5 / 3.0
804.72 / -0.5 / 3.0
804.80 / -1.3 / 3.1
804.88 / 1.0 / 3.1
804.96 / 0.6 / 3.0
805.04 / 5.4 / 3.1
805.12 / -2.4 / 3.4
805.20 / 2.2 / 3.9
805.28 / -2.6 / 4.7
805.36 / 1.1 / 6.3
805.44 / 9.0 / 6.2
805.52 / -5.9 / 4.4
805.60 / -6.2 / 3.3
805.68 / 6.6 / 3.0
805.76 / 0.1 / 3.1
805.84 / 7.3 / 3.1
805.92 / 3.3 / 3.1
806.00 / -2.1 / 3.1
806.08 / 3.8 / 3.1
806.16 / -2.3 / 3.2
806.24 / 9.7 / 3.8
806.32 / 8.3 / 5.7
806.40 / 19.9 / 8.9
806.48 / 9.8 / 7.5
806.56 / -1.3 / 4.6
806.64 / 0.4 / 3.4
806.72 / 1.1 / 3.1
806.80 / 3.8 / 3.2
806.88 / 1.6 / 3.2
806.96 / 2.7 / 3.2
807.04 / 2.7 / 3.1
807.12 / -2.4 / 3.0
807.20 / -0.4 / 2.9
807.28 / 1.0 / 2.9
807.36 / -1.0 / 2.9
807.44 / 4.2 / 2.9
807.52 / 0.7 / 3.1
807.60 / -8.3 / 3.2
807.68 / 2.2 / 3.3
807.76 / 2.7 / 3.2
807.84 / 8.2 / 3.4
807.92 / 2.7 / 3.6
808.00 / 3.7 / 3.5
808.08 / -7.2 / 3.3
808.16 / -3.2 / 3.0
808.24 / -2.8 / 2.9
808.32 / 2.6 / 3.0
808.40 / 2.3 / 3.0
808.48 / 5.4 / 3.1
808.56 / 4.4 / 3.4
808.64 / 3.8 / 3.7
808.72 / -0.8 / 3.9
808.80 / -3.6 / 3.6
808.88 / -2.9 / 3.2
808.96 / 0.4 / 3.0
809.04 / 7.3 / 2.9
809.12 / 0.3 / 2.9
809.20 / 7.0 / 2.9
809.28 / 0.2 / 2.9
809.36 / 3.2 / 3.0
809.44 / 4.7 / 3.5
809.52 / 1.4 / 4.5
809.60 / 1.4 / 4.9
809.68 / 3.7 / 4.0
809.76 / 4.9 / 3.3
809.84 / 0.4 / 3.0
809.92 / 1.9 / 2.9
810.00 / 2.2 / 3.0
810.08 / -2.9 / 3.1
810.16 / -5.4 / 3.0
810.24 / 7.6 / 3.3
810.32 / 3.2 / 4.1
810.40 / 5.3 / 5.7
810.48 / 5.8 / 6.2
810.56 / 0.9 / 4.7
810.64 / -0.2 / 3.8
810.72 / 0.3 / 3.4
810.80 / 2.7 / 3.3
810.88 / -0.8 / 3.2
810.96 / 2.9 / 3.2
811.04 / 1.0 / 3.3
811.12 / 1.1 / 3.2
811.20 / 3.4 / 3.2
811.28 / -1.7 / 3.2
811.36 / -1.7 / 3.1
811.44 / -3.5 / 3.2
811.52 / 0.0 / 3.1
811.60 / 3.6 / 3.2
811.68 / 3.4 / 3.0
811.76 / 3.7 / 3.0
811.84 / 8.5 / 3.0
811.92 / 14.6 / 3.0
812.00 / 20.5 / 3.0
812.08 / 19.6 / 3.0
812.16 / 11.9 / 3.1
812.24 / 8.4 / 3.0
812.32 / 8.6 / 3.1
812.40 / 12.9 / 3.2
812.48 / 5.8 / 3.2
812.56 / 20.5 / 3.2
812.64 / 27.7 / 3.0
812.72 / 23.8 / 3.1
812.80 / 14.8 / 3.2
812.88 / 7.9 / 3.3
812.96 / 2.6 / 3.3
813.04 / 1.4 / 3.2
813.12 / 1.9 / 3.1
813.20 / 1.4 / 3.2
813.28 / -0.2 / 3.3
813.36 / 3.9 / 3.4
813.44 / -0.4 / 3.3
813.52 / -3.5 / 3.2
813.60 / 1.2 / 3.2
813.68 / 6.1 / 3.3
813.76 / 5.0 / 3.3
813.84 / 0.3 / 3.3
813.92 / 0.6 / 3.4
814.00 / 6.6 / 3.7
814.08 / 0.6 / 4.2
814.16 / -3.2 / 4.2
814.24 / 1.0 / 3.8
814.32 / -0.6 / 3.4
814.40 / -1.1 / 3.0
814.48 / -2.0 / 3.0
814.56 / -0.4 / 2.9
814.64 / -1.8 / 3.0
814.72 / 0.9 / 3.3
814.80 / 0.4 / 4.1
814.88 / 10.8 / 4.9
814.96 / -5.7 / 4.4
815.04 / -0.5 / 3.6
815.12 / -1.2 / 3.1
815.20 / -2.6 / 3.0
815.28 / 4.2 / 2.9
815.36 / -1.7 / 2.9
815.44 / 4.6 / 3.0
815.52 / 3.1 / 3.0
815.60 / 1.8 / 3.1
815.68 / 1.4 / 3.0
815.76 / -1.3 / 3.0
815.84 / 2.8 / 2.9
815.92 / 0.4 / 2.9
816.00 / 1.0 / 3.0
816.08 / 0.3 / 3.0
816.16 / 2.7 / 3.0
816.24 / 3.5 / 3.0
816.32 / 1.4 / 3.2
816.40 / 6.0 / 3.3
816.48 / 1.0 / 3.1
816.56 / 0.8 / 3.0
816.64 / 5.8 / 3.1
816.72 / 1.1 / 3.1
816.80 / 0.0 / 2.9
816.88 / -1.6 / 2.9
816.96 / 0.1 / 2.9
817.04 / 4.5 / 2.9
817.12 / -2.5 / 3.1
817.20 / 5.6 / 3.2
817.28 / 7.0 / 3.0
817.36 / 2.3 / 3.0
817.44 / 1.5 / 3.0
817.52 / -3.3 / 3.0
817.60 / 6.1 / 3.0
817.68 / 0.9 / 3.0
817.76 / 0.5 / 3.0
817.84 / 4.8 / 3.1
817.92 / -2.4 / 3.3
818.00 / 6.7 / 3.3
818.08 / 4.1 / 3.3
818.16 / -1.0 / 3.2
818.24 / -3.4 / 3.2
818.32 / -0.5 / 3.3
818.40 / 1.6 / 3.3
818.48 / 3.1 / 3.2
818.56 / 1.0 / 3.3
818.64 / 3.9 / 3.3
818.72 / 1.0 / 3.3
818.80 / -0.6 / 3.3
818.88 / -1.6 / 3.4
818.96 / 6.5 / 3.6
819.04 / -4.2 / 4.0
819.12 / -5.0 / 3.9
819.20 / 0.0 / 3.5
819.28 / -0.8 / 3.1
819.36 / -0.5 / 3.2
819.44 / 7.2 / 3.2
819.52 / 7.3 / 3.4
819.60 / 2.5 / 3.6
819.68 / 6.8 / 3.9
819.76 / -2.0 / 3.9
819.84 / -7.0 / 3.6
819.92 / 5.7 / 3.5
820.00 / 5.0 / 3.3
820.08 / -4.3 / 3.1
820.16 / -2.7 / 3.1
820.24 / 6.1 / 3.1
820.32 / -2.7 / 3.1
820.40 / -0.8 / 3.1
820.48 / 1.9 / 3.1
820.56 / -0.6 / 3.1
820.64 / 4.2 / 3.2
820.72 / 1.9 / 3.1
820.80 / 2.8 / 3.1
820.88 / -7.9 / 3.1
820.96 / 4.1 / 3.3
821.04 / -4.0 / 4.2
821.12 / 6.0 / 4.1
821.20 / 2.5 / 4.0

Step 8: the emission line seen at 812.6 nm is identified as [O II]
